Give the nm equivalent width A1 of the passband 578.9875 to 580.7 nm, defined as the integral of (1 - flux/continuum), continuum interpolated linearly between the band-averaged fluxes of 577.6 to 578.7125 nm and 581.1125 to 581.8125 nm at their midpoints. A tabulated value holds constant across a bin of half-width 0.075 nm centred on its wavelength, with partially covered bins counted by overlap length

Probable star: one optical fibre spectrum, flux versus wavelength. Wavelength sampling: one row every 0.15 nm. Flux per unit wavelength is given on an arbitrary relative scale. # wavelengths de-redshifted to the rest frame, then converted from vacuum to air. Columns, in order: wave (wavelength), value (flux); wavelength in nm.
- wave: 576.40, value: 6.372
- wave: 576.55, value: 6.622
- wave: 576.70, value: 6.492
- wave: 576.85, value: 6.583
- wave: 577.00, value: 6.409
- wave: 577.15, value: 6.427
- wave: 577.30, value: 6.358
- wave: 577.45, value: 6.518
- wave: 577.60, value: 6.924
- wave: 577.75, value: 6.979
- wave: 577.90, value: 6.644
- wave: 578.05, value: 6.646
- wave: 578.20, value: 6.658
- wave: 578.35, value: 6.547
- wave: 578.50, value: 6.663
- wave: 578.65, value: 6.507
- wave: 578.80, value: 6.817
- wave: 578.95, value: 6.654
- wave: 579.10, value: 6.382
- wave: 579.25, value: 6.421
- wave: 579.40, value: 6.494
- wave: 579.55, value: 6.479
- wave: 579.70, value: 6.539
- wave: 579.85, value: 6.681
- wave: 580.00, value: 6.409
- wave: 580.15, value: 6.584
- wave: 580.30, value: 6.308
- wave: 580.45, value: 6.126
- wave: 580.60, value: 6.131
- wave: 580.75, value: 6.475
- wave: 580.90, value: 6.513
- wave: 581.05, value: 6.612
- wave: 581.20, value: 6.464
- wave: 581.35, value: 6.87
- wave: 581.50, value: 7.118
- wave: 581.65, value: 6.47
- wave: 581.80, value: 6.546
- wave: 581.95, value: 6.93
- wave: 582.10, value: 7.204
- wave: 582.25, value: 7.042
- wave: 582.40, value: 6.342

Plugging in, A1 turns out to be 0.07 nm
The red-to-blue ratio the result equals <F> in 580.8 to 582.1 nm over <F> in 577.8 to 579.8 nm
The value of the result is 1.02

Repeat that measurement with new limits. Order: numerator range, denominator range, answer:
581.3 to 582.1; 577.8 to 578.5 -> 1.03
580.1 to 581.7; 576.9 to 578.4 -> 0.99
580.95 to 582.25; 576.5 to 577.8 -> 1.03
